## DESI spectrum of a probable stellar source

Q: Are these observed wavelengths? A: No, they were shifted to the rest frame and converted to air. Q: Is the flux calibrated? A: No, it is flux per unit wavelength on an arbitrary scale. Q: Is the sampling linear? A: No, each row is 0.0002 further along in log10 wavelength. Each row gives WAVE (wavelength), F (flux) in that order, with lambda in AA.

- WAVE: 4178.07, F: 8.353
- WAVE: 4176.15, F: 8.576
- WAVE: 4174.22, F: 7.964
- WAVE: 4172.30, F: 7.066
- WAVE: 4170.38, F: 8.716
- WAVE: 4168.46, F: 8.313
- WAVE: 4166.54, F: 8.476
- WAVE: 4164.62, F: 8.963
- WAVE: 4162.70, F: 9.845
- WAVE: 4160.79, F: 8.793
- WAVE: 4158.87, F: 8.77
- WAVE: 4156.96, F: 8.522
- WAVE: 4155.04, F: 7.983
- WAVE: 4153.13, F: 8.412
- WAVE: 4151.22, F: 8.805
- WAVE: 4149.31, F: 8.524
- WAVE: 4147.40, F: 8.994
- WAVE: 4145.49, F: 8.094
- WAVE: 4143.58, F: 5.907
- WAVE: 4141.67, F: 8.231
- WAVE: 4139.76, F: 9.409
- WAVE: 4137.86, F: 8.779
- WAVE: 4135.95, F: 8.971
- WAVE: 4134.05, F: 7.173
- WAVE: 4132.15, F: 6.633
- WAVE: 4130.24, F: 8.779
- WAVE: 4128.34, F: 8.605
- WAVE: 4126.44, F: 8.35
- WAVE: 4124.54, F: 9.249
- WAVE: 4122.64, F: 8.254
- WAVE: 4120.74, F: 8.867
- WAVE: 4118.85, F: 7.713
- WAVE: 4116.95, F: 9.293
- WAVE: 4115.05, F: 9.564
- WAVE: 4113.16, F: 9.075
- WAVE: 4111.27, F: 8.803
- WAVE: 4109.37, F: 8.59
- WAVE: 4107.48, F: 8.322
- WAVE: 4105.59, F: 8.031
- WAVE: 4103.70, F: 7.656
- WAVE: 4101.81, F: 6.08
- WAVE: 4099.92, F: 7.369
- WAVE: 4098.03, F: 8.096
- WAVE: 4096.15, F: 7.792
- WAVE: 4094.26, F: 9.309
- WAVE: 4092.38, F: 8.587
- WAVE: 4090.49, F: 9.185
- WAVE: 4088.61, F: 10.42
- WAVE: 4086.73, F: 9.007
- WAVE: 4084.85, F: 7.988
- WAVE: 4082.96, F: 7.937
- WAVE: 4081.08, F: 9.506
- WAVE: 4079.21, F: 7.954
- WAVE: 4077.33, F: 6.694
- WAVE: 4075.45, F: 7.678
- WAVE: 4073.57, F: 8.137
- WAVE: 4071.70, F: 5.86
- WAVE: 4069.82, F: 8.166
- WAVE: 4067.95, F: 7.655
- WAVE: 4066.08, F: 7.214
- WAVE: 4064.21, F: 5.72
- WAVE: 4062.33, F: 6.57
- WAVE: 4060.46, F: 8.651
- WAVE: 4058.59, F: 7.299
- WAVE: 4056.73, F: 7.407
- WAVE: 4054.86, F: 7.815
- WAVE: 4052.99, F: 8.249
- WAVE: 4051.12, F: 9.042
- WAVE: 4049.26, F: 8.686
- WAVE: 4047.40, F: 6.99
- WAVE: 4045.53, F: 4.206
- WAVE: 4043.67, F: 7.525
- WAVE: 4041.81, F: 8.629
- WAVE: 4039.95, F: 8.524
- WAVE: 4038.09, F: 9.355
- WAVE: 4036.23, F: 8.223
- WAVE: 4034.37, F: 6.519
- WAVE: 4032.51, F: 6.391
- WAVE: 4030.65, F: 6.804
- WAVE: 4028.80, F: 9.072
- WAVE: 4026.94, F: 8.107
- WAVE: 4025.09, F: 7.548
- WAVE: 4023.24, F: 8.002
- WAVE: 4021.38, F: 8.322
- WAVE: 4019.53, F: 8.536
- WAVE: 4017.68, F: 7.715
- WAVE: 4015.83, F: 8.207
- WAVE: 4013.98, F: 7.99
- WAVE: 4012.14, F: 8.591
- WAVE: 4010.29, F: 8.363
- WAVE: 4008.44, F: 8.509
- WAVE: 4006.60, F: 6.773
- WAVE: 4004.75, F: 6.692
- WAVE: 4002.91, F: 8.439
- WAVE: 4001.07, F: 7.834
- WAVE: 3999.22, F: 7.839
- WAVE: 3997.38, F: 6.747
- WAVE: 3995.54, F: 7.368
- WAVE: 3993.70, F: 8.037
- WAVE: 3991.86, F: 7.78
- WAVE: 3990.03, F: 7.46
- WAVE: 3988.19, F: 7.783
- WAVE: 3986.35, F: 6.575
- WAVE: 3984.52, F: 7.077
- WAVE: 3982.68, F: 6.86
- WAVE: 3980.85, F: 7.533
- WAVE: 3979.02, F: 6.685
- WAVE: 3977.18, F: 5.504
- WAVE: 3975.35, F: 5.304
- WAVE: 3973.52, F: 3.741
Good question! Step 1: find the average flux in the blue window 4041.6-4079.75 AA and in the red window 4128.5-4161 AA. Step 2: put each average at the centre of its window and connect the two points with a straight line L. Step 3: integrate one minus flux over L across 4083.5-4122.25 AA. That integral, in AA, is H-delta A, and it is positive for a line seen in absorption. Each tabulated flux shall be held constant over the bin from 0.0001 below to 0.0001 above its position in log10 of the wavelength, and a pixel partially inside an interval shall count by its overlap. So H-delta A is -3.1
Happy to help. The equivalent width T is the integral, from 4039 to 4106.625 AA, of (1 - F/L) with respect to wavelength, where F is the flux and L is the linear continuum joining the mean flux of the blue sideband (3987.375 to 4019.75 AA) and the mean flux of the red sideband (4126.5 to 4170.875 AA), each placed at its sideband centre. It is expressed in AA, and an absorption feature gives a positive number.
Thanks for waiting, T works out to 2.3 AA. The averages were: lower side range 7.8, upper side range 8.42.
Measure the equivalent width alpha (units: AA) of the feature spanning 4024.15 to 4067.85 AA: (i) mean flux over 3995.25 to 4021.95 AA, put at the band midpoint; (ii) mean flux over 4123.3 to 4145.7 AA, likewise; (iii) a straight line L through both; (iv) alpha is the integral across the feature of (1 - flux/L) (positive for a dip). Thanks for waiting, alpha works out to 2.0 AA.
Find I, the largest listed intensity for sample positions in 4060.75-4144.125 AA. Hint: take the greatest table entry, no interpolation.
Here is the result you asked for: 10.42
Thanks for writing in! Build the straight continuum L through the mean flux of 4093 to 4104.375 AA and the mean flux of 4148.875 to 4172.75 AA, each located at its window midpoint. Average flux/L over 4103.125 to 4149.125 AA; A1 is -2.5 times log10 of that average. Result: -0.04 mag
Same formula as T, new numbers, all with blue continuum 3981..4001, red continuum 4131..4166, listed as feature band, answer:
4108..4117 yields -0.94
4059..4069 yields 0.84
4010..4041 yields -1.69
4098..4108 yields 0.71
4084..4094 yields -1.33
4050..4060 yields -0.29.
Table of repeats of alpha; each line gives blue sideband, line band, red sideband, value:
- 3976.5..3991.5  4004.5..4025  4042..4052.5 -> -2.3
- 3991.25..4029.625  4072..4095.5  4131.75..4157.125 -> -1.1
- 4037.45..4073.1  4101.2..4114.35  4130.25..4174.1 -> -0.3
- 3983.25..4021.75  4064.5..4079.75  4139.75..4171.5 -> 1.4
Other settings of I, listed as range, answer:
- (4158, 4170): 9.845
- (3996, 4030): 9.072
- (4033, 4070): 9.355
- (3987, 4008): 8.439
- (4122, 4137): 9.249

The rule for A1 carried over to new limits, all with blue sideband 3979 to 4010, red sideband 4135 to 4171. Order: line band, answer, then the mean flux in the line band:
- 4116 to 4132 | -0.02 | 8.53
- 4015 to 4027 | -0.06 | 8.06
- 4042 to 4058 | 0.04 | 7.54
